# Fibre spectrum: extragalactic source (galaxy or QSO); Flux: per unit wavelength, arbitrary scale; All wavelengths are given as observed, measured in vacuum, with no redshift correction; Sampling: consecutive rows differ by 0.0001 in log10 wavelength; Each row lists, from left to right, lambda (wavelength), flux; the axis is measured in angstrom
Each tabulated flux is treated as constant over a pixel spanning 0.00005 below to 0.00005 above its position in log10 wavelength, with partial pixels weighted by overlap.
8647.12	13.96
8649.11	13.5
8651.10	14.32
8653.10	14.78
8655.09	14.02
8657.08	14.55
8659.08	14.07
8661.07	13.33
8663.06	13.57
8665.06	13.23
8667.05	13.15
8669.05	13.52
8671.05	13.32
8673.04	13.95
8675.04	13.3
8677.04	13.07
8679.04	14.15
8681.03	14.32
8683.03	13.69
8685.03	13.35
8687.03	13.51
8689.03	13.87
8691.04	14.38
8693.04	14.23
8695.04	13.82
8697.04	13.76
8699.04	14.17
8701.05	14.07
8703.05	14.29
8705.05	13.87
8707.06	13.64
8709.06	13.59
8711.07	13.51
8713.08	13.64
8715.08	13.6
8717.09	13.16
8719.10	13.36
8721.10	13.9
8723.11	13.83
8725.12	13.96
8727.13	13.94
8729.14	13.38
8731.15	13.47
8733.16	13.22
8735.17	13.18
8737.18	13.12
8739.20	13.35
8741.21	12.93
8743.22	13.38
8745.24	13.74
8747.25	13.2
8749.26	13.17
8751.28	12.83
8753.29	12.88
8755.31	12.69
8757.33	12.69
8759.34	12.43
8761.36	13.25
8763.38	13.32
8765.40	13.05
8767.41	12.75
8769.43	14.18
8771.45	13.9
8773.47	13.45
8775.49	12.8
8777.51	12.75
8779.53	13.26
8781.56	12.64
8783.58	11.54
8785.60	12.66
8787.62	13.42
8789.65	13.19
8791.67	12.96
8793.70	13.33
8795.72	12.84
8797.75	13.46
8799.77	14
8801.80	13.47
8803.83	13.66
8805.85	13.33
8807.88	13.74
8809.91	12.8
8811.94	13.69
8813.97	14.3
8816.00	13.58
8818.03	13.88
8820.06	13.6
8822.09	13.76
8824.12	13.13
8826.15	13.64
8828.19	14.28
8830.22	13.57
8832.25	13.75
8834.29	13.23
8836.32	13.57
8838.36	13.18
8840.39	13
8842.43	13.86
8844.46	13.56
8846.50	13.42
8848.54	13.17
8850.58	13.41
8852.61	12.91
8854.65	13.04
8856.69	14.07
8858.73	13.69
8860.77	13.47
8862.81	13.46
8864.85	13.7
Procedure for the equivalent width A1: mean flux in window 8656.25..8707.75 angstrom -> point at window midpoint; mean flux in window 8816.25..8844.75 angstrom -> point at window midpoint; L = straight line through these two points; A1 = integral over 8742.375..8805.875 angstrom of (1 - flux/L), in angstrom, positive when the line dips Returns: 2.4 angstrom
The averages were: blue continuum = 13.8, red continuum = 13.6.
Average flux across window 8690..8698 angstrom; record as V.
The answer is 14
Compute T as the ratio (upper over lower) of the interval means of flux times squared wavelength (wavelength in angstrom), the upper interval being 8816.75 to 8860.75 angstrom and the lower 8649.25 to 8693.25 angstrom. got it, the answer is 1.0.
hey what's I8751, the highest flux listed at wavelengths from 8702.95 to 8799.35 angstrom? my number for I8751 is 14.29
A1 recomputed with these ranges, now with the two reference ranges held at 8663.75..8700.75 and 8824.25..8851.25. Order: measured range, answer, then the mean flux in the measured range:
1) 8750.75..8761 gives 0.66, 12.7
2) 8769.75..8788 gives 0.82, 13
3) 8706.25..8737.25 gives 0.26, 13.5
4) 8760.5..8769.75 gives 0.24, 13.3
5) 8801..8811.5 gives 0.10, 13.4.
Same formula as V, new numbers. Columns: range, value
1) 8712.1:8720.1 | 13.4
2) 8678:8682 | 14.2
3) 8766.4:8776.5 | 13.4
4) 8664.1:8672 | 13.3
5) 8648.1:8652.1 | 13.9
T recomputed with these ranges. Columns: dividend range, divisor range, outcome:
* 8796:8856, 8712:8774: 1.03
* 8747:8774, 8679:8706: 0.95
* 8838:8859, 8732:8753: 1.04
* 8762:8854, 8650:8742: 1.00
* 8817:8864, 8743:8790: 1.05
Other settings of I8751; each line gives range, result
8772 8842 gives 14.3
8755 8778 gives 14.18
